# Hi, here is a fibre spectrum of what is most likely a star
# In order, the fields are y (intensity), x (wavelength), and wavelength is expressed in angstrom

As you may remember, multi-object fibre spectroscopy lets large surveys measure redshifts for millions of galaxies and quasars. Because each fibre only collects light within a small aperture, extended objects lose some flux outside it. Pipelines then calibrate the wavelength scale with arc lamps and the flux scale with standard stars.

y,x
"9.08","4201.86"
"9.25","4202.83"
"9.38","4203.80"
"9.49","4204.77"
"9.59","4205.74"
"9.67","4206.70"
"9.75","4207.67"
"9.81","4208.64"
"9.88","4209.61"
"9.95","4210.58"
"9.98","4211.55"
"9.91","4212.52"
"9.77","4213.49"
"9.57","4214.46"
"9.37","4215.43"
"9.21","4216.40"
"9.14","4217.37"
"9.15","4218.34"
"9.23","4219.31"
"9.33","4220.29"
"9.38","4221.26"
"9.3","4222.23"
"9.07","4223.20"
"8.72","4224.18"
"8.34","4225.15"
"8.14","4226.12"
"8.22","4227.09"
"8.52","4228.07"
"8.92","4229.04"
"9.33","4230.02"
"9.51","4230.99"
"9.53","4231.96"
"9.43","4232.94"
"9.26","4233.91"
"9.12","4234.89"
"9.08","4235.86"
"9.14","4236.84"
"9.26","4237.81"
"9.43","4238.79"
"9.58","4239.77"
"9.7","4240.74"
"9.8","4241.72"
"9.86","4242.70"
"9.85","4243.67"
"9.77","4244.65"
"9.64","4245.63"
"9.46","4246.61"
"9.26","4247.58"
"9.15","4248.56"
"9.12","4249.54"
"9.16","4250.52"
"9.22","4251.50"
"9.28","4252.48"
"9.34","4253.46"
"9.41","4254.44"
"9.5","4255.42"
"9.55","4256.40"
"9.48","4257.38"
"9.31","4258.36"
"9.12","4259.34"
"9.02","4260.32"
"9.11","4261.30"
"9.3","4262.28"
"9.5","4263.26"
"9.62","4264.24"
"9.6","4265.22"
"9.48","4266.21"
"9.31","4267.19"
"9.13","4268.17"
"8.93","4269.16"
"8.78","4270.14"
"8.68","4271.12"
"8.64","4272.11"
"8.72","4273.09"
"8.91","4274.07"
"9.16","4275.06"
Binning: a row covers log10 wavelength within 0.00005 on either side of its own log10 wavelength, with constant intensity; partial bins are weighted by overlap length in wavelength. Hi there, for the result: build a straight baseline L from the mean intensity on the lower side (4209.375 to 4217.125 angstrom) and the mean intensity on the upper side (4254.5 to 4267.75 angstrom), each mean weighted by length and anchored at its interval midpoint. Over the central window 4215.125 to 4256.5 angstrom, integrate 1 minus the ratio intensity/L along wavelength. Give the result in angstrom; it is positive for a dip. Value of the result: 1.3 angstrom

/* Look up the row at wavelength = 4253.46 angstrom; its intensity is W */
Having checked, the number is 9.34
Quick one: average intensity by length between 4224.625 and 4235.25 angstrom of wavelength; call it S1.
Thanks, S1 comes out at 8.94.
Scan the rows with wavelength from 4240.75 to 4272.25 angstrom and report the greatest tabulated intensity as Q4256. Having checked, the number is 9.86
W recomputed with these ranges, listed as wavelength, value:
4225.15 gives 8.34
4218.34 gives 9.15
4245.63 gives 9.64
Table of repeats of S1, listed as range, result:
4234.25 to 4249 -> 9.47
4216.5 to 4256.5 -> 9.24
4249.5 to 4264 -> 9.31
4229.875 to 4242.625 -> 9.42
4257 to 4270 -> 9.29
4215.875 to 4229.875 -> 8.91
